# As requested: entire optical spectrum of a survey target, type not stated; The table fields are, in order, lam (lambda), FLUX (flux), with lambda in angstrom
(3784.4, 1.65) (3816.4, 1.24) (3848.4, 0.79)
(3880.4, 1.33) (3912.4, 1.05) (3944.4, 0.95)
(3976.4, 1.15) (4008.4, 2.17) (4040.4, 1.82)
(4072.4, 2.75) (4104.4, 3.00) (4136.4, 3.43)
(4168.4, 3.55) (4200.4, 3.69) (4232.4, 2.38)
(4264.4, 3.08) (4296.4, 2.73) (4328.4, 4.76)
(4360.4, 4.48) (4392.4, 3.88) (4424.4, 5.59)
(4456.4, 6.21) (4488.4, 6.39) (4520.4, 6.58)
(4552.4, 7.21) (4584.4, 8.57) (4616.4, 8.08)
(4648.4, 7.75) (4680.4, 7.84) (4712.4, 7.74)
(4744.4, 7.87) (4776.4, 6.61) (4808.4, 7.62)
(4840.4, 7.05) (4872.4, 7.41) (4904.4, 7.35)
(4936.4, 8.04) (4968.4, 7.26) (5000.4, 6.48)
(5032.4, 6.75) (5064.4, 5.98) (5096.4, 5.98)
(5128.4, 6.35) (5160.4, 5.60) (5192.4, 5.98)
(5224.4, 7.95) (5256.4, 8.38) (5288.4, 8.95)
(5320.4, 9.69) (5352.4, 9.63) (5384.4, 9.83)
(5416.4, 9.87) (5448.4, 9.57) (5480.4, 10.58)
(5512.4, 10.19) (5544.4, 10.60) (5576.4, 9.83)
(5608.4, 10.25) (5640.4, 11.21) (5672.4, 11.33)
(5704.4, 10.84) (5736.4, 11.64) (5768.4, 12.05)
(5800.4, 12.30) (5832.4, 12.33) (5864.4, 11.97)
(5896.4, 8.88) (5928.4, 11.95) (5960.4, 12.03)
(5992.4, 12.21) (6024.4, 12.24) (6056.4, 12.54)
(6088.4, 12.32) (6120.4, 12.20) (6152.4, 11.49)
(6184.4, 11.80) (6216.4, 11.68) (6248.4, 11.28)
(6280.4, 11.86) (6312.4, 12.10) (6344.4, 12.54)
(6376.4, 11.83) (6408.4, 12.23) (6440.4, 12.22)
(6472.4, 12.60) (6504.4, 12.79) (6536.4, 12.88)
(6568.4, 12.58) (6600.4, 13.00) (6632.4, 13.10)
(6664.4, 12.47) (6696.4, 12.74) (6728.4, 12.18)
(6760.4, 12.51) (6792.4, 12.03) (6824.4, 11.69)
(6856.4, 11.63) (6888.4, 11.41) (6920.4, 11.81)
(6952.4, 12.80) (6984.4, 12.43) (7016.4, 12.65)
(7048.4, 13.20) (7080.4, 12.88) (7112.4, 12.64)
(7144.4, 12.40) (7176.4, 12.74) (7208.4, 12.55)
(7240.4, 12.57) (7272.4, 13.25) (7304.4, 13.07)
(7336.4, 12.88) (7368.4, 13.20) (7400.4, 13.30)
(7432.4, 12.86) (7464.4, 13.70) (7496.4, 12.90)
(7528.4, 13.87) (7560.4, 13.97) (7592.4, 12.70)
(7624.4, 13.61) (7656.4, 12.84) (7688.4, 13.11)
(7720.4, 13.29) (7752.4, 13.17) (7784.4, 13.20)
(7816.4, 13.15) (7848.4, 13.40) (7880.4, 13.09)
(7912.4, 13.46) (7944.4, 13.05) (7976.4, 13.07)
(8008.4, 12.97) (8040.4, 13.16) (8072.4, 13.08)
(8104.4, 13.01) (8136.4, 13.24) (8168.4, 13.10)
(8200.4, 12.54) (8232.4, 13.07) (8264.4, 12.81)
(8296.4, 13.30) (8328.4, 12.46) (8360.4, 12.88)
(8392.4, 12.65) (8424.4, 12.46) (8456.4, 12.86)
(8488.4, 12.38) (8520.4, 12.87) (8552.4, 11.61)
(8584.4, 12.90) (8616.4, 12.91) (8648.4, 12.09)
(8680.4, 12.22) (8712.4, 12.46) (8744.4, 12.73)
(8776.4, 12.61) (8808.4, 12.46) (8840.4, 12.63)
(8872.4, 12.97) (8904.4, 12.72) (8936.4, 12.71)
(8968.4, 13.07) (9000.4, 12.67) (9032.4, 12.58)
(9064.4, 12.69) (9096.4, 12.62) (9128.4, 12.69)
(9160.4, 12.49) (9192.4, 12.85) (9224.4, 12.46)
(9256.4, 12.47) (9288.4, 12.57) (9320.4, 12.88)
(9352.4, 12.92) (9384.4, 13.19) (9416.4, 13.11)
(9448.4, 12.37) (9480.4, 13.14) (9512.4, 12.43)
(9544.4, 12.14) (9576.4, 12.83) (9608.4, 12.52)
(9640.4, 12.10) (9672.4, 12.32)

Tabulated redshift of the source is 0.00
